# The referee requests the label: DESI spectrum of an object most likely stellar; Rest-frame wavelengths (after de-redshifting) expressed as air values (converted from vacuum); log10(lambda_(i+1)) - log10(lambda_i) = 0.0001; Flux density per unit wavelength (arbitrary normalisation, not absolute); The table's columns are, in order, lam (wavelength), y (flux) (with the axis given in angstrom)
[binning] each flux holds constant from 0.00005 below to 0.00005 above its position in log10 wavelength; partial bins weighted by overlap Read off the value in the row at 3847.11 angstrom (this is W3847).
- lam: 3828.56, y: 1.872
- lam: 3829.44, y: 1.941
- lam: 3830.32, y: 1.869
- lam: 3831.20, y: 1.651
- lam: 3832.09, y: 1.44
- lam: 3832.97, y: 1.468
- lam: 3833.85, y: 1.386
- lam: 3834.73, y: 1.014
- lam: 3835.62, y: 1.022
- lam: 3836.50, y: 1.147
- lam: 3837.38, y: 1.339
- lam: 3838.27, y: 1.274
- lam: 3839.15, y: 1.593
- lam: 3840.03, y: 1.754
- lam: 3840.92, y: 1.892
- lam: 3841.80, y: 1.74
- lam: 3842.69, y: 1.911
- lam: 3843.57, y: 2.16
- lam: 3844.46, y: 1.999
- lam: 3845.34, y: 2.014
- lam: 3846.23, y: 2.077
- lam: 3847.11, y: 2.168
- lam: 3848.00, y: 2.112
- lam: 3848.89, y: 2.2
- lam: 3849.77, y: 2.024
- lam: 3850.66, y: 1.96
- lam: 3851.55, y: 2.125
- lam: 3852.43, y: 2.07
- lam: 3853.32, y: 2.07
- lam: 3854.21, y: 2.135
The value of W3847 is 2.168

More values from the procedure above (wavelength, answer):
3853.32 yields 2.07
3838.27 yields 1.274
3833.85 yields 1.386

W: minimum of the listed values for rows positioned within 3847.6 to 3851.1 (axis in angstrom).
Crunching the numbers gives 1.96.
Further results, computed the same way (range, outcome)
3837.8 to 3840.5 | 1.274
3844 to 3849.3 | 1.999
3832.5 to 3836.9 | 1.014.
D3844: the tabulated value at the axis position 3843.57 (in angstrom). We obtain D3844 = 2.16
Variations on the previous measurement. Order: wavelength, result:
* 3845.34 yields 2.014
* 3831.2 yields 1.651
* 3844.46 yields 1.999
